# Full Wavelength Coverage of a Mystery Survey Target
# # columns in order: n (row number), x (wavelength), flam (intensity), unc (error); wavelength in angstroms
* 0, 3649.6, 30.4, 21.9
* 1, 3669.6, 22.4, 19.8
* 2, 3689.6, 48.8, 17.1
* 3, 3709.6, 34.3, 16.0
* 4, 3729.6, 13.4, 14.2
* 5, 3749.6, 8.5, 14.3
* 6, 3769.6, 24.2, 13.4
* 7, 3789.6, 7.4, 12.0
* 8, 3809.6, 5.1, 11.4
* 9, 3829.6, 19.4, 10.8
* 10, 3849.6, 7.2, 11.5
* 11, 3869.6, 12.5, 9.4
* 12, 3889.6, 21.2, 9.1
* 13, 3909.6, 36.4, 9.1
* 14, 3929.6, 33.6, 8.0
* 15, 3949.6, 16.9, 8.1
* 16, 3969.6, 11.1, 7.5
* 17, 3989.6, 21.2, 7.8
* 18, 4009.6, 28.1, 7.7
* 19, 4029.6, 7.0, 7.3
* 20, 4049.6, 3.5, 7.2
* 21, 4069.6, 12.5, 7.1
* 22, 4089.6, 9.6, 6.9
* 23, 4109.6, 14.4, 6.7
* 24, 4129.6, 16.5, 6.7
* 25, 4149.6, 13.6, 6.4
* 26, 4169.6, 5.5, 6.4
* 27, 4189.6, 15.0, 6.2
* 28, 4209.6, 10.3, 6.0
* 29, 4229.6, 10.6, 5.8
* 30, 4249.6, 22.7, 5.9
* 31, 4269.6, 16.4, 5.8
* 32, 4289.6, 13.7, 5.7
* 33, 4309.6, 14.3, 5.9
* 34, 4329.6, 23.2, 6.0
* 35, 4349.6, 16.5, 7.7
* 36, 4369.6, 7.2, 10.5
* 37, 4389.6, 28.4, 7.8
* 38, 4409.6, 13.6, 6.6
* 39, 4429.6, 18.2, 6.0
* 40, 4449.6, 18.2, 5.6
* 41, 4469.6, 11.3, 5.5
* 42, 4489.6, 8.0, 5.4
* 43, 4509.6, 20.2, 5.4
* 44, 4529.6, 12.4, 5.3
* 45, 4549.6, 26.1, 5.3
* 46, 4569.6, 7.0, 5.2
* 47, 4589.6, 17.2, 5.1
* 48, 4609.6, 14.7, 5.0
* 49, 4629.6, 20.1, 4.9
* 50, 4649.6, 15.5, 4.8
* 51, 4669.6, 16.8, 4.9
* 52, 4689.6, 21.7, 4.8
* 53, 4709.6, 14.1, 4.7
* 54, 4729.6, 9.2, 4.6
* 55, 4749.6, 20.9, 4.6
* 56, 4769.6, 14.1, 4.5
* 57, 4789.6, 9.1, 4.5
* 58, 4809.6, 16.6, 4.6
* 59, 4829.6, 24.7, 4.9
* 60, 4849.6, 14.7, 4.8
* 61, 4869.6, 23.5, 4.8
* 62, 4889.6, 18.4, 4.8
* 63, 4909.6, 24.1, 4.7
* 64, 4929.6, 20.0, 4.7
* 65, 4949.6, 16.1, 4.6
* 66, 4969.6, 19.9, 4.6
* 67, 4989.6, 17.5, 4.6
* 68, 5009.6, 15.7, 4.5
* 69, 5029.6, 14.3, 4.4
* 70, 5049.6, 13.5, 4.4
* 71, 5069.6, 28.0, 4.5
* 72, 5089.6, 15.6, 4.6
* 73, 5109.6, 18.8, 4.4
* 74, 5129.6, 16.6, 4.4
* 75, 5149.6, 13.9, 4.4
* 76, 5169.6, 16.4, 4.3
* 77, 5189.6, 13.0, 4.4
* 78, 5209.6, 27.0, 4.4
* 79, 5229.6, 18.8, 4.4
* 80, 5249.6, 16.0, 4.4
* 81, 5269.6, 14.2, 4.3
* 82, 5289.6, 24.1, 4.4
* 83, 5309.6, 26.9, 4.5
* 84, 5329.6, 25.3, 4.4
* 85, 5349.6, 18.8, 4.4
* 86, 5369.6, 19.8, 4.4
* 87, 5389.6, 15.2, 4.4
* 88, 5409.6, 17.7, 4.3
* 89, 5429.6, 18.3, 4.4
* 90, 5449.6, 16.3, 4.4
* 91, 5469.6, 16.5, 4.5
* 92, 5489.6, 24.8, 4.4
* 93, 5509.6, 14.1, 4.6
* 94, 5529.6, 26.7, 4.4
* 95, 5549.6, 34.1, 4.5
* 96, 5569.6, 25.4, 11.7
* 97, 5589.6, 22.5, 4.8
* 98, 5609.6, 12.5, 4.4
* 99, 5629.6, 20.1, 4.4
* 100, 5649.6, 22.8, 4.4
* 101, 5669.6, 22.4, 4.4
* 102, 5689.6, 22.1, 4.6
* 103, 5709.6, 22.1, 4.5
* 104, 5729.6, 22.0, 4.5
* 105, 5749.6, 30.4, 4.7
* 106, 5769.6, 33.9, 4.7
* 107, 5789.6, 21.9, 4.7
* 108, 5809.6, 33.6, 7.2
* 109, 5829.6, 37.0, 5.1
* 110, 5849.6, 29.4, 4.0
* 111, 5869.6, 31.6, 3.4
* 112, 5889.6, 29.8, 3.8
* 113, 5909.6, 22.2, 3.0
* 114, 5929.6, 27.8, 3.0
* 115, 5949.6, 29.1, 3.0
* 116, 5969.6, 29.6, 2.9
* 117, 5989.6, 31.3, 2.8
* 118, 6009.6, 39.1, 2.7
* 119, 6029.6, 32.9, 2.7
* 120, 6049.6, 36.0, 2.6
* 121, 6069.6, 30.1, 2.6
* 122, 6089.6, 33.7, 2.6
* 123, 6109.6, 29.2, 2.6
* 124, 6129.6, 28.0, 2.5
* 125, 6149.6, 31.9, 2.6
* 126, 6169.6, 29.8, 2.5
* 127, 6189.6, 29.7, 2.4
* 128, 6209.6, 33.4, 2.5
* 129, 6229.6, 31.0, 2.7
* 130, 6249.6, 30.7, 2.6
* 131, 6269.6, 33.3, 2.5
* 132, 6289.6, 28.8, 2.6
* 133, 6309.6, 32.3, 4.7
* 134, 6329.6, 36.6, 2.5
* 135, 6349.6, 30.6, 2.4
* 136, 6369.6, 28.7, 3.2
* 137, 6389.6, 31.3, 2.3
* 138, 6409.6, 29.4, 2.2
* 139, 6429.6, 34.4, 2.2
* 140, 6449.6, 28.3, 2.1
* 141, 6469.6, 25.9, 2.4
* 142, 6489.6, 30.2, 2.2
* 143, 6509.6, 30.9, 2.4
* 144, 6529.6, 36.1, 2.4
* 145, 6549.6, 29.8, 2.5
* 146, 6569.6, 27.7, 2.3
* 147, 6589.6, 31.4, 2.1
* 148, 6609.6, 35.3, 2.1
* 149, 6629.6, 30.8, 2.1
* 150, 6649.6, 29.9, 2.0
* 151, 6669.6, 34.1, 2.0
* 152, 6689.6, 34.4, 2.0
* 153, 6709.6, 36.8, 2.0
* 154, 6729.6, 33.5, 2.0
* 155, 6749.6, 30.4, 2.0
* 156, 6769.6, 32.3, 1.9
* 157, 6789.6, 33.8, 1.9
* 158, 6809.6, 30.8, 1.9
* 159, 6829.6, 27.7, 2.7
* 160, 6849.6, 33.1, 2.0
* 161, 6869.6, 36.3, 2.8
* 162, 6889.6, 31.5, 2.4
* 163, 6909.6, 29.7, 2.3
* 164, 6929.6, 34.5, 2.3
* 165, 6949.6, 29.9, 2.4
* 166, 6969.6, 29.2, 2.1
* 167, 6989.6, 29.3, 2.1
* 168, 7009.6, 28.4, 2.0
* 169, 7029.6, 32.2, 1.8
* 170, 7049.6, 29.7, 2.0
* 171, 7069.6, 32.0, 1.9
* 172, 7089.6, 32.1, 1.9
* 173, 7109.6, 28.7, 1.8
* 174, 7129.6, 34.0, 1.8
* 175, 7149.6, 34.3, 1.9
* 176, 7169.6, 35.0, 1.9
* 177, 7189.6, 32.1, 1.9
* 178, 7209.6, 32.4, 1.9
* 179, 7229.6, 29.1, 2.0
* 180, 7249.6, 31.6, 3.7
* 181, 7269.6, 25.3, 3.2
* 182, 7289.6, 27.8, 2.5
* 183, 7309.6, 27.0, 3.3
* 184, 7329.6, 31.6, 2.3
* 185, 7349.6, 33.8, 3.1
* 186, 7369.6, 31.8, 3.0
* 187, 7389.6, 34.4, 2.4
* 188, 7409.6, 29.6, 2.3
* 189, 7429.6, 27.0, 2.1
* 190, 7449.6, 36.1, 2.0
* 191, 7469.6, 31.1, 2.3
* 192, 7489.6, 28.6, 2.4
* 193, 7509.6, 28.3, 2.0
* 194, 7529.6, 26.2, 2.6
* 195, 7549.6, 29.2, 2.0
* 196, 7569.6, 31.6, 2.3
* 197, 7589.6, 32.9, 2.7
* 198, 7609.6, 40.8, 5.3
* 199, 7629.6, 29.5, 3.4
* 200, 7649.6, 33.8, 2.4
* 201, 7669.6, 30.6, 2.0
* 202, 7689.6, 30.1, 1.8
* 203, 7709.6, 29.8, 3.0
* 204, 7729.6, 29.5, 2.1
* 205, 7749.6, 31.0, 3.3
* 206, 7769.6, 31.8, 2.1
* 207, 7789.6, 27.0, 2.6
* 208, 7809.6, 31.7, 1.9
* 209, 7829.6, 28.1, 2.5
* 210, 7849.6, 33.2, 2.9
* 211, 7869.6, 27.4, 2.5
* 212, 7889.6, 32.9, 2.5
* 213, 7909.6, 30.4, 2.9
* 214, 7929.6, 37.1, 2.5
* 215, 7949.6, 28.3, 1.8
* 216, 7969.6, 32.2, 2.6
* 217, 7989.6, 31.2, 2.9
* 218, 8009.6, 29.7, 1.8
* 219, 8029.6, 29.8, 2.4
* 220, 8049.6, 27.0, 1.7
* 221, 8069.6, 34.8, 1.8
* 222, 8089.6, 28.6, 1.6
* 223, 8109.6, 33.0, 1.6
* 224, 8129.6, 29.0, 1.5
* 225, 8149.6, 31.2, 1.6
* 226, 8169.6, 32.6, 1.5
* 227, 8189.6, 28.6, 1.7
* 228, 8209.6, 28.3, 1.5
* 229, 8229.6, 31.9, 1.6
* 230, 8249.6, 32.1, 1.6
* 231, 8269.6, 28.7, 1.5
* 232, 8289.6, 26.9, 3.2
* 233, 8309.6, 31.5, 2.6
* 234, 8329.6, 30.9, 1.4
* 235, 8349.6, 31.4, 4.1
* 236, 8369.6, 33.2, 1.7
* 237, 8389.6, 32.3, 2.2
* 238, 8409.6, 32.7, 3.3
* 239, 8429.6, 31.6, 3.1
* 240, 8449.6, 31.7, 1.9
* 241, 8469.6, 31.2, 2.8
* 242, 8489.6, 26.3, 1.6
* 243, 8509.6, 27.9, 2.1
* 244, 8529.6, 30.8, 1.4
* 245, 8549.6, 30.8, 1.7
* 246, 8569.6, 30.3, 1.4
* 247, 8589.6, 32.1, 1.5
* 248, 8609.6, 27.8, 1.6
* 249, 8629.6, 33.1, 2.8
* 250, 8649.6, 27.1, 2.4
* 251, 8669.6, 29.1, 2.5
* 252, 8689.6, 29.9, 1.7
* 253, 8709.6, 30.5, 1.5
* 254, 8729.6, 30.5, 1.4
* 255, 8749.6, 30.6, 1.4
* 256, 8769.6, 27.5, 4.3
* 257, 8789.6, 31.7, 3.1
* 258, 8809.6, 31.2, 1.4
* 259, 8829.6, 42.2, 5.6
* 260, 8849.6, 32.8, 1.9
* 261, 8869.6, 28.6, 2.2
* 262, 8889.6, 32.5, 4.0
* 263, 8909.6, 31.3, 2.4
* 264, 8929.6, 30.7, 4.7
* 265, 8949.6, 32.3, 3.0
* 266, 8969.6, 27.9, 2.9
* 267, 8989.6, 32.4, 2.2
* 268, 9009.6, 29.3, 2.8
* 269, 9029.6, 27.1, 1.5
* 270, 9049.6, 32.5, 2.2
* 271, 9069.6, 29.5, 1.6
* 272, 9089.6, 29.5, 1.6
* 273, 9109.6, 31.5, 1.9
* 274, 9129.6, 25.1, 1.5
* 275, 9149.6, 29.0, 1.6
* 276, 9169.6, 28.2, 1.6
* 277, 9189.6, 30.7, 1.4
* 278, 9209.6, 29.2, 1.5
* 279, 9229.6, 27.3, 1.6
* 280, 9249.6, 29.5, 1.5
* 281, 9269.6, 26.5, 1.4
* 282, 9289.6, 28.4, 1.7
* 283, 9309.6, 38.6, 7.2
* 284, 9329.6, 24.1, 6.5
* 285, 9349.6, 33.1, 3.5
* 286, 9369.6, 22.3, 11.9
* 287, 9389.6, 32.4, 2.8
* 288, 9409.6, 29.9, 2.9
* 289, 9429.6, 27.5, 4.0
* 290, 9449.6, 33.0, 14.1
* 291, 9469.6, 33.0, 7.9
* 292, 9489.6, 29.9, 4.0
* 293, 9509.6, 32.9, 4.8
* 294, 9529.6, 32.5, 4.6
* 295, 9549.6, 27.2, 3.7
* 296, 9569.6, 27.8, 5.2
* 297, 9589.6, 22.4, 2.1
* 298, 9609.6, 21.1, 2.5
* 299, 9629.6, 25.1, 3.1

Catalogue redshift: 0.489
